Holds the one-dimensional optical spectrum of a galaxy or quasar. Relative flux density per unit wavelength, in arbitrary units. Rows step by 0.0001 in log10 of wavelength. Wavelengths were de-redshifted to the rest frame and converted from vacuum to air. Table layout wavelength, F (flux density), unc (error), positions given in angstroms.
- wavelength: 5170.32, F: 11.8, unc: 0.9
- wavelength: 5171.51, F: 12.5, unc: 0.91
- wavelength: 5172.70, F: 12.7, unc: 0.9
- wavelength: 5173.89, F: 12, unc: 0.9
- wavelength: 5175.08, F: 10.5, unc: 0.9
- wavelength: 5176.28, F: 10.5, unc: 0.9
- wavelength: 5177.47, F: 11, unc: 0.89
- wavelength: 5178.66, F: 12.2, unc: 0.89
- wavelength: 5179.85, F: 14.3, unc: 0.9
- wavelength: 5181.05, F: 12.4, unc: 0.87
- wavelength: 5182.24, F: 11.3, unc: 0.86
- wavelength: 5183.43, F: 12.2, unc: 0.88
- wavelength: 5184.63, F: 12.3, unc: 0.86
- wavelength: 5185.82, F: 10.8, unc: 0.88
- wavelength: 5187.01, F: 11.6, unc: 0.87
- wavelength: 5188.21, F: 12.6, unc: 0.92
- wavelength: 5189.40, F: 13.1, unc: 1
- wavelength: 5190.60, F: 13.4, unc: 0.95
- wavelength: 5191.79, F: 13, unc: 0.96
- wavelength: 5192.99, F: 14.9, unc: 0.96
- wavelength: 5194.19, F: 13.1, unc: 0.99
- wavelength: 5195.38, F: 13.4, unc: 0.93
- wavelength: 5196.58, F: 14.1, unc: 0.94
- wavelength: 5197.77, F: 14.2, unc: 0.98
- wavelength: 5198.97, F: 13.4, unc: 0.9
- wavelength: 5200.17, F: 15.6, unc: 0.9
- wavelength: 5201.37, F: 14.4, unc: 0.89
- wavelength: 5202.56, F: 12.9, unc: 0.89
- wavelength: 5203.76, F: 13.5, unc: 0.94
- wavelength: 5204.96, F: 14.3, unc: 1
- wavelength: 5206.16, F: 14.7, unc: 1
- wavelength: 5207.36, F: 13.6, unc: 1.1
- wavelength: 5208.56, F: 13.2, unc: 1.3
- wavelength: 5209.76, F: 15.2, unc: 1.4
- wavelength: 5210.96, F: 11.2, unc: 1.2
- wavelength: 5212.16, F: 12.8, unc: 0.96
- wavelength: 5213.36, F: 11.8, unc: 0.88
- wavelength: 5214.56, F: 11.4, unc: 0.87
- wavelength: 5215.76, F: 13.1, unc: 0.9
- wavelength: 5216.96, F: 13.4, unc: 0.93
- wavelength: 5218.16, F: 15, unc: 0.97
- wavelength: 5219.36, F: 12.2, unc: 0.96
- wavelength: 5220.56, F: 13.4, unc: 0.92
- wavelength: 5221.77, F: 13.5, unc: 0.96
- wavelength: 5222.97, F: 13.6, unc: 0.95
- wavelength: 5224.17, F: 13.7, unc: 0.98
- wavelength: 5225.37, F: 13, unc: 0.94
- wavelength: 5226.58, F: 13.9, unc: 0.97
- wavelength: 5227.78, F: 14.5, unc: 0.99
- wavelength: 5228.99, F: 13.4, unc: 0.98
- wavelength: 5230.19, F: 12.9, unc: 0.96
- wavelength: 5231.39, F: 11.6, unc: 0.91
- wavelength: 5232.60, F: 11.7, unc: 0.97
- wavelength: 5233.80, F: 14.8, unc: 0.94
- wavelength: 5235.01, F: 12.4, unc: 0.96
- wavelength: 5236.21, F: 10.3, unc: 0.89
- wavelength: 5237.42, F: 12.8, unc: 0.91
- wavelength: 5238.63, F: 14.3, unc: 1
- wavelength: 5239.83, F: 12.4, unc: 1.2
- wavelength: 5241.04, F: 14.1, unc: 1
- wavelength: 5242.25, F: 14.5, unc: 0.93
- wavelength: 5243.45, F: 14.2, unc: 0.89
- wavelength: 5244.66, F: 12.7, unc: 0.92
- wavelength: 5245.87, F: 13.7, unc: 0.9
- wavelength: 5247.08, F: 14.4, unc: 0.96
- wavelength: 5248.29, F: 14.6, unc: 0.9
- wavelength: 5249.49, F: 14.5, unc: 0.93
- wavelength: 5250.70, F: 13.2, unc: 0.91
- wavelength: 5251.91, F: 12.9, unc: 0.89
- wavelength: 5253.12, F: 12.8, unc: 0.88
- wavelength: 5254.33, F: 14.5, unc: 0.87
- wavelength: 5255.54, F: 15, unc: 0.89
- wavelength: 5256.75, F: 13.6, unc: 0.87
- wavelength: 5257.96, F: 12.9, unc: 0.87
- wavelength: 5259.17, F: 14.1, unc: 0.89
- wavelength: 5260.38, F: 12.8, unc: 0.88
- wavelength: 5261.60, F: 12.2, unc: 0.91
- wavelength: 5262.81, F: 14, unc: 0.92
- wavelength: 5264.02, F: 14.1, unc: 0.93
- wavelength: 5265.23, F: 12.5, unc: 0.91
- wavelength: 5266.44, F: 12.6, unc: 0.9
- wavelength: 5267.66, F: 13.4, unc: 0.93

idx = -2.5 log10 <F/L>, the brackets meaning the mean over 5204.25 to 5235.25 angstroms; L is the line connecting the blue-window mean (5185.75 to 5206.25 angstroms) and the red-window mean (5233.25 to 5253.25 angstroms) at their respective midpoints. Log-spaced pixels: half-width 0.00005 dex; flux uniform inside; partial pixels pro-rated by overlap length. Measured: 0.02 mag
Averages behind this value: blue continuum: 13.5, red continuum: 13.5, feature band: 13.3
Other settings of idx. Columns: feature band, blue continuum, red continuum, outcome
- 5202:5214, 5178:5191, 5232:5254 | -0.05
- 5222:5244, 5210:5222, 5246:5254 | 0.00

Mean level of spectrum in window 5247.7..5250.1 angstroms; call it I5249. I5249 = 14.6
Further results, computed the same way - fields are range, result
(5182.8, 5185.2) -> 12.2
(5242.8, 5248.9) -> 13.9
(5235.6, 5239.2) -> 12.4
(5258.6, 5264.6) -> 13.4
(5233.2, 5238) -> 12.6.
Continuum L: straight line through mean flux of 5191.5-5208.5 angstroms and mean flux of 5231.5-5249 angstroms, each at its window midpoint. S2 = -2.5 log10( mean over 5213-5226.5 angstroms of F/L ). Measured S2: 0.04 mag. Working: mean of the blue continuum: 13.9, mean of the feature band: 13.2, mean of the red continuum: 13.3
